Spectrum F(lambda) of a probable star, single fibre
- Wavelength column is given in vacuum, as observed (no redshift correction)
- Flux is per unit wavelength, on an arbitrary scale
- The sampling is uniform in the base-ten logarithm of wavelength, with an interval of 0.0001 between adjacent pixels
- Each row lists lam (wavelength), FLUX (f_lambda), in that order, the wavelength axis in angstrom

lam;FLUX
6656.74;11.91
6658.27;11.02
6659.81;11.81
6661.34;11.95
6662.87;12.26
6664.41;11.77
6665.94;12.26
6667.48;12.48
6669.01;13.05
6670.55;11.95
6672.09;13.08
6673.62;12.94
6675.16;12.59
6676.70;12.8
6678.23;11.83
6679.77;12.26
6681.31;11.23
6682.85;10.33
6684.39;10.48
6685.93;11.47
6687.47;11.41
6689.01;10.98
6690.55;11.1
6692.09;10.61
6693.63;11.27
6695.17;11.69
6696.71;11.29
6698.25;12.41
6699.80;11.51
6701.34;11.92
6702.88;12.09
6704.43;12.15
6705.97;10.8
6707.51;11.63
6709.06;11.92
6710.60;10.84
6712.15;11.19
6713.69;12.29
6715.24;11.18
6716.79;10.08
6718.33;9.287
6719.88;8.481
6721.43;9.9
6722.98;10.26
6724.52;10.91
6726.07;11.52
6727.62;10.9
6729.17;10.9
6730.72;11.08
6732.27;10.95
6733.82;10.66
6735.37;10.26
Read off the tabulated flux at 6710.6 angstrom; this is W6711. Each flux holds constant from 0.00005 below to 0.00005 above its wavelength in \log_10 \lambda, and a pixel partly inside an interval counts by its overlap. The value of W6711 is 10.84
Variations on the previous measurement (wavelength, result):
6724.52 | 10.91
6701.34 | 11.92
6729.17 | 10.9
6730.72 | 11.08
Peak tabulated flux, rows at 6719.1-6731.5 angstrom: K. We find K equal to 11.52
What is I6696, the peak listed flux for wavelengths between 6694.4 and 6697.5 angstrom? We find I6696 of 11.69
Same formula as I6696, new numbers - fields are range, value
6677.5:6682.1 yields 12.26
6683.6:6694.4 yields 11.47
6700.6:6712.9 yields 12.15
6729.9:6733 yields 11.08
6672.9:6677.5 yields 12.94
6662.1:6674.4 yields 13.08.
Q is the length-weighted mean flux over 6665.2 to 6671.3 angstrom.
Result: 12.4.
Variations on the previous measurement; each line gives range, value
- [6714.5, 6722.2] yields 9.78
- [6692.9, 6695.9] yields 11.5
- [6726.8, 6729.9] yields 10.9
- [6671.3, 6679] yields 12.7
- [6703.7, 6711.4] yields 11.5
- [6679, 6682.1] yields 11.7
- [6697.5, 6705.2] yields 12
